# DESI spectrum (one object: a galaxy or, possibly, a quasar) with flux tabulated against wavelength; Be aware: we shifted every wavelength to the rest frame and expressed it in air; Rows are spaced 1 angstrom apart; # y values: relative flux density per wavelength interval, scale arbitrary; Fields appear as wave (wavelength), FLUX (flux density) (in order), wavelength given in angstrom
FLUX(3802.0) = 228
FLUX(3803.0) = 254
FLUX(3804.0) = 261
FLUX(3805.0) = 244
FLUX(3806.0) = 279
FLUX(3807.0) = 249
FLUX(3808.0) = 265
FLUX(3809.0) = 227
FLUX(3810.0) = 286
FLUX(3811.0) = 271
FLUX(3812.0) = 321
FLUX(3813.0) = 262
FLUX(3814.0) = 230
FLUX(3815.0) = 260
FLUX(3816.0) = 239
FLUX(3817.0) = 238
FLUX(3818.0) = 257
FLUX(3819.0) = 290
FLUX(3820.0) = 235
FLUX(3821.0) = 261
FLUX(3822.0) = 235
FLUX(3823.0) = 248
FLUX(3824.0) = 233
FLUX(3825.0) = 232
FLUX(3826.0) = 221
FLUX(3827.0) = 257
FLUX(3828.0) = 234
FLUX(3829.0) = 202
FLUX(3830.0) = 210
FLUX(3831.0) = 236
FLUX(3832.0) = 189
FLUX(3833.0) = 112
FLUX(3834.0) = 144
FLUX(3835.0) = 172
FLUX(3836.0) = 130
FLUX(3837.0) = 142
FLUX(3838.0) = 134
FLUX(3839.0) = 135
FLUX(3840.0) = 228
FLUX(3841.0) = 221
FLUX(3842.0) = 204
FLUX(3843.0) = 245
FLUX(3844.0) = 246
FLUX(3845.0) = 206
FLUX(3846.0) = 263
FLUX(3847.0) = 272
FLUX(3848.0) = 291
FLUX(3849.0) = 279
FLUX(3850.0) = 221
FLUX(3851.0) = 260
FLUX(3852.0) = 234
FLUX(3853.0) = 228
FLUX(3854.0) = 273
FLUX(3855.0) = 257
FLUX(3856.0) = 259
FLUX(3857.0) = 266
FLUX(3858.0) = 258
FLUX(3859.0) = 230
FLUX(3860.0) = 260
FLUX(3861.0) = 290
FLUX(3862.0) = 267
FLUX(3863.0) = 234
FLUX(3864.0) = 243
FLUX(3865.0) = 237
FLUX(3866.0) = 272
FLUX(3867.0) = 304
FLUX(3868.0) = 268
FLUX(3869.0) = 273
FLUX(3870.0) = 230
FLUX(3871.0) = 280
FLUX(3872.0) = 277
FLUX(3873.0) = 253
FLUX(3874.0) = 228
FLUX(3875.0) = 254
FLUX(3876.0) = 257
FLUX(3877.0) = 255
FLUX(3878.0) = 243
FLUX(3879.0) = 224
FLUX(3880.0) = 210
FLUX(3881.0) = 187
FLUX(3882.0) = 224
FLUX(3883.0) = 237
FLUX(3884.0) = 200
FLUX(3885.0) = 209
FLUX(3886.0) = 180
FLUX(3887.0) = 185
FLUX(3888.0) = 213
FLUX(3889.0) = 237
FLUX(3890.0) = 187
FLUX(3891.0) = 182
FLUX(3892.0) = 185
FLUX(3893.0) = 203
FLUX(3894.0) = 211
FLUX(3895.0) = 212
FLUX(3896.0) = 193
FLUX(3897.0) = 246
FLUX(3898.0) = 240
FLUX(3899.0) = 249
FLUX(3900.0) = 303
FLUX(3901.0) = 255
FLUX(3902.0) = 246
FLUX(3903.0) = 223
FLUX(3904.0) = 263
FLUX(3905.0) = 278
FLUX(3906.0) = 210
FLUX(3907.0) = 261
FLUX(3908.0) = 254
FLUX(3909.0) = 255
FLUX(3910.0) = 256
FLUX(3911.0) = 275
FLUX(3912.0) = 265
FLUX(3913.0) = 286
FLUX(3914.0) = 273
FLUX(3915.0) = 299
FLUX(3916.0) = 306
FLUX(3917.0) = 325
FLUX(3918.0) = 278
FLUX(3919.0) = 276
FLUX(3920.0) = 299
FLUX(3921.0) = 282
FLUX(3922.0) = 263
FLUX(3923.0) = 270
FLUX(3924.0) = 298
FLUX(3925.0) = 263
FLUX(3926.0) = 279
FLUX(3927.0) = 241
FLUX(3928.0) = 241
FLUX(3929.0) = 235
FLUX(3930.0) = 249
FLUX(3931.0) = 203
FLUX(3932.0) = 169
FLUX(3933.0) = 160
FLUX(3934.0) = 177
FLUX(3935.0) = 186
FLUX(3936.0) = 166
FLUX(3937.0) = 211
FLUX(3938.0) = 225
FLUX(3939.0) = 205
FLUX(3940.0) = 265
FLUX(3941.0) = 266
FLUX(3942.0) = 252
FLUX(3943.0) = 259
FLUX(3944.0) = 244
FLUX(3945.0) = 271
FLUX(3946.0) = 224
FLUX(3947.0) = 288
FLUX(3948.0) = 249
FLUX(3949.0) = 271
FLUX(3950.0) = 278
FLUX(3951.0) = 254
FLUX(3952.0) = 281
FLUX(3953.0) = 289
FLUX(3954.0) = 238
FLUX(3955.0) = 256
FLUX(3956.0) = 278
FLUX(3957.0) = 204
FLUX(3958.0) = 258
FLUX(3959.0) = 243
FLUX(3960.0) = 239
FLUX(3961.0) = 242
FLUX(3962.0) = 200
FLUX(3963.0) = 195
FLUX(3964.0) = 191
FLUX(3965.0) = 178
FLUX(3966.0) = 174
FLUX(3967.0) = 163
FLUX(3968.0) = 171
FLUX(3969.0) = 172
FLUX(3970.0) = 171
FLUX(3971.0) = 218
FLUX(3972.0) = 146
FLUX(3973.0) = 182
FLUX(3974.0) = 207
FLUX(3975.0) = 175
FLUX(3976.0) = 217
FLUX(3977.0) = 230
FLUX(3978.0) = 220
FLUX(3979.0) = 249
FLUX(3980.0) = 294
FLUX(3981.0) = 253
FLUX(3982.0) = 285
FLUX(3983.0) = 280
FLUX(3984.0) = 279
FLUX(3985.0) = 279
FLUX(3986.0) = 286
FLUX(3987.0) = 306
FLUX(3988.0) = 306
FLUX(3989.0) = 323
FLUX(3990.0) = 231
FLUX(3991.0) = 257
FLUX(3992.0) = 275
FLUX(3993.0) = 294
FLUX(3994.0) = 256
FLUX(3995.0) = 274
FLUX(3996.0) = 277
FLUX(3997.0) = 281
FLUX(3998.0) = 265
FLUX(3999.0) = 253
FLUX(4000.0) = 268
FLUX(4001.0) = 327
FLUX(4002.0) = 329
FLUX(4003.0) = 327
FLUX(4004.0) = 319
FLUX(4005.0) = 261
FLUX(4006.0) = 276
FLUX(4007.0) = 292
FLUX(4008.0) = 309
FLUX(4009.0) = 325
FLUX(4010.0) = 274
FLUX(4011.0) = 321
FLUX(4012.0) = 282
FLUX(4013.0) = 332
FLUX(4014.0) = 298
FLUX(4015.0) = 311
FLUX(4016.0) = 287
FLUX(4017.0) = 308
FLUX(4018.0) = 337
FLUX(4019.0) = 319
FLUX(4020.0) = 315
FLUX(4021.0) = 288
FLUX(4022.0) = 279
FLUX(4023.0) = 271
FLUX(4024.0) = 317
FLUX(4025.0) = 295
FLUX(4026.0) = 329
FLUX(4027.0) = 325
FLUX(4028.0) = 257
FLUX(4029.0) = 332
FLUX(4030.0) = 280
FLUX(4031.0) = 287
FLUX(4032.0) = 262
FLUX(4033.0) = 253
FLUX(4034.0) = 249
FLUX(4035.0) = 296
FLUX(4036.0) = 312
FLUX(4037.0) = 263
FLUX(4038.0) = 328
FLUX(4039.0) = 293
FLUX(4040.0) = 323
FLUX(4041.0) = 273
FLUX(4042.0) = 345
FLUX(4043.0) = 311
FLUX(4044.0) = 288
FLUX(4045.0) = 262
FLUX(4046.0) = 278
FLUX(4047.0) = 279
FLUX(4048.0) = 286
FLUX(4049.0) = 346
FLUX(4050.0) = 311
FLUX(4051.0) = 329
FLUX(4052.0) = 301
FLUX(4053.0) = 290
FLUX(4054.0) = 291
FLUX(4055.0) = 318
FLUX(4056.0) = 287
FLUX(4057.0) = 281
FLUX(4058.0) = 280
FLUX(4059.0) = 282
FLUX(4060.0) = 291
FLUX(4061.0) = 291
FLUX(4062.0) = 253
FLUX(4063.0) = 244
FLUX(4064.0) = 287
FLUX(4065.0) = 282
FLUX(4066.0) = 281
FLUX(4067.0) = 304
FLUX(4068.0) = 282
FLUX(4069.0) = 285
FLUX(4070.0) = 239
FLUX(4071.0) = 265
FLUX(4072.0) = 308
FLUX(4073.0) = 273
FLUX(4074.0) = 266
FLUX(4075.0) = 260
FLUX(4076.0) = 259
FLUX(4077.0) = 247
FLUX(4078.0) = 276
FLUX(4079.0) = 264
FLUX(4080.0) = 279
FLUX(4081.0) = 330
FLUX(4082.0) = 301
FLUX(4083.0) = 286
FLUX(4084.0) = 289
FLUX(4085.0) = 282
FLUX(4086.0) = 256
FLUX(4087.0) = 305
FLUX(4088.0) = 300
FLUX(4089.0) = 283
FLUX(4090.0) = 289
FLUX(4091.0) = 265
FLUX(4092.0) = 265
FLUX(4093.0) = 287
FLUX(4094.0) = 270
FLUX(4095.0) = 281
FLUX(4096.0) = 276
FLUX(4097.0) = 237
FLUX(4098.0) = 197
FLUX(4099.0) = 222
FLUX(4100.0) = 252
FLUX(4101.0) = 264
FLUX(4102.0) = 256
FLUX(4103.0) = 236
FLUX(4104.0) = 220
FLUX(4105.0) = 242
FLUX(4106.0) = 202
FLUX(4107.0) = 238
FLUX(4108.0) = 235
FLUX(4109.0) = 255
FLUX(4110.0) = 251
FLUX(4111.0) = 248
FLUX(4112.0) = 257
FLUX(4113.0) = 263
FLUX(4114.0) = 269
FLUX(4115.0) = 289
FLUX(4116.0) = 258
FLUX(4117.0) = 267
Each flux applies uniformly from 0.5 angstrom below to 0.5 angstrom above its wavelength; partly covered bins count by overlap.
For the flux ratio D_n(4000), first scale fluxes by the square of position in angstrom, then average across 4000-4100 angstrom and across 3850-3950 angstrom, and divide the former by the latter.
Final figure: 1.3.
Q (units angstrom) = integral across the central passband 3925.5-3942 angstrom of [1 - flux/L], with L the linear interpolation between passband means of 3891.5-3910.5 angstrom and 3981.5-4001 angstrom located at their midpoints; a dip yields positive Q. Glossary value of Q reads 2.3 angstrom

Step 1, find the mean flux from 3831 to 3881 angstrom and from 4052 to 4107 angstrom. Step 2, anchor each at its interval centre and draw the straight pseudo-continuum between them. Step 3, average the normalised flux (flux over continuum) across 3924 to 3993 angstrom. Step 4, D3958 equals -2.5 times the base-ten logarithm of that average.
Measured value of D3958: 0.07 mag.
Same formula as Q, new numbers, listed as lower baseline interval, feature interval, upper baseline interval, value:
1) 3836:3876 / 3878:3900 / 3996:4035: 3.5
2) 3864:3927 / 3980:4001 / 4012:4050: 0.4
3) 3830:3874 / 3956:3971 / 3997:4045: 3.9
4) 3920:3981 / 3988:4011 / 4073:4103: -4.1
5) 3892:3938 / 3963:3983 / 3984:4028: 5.1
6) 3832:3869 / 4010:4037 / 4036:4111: -3.1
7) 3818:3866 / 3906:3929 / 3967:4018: -2.3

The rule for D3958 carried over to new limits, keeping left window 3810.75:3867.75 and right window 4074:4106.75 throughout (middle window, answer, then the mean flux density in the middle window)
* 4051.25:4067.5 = -0.099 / 286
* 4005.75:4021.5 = -0.192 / 305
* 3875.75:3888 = 0.110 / 217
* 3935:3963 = 0.015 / 245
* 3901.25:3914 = -0.060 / 257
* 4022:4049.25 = -0.138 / 293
